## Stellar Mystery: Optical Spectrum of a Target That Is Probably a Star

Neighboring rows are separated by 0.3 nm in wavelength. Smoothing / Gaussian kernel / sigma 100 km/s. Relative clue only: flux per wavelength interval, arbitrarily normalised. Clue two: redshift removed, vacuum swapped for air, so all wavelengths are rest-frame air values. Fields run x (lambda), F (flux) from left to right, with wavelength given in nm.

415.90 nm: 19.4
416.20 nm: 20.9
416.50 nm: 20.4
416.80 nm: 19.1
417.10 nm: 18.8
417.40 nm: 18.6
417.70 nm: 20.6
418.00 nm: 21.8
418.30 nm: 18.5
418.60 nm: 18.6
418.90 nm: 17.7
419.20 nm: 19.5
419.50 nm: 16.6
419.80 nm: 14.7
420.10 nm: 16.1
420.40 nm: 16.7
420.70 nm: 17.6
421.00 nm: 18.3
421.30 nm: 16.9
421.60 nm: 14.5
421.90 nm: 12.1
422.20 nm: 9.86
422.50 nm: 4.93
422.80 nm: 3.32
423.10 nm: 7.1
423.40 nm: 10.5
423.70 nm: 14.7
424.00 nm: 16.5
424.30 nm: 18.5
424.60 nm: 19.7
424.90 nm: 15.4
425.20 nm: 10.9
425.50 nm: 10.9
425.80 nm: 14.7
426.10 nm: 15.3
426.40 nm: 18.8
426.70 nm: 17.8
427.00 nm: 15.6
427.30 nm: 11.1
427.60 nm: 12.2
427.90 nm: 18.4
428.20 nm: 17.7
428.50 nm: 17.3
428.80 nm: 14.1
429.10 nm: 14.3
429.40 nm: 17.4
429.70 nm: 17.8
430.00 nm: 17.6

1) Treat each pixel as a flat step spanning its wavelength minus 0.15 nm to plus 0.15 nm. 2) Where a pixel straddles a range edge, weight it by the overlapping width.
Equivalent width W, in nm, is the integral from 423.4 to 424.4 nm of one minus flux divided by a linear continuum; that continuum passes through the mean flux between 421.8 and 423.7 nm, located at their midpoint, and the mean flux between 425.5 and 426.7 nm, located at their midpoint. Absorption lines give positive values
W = -0.42 nm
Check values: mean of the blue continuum 8.39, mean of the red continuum 15.8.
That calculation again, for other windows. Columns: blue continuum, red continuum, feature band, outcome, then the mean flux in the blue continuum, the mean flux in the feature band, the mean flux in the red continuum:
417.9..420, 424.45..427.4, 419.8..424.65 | 0.93 nm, 18.1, 13.5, 15.1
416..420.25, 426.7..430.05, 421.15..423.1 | 0.84 nm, 18.7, 10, 15.8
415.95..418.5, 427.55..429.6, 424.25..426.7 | 0.23 nm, 19.8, 15.5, 16.1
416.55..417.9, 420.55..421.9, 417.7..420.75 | 0.00 nm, 19.5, 17.9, 16.3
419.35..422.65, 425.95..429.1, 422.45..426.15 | 0.61 nm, 14.4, 12.6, 15.8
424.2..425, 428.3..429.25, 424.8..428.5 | 0.36 nm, 18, 15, 15.4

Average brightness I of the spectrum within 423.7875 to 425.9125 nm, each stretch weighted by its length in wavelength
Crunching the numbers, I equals 15.2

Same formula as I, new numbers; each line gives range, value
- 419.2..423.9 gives 13.2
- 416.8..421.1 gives 18.2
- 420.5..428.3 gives 14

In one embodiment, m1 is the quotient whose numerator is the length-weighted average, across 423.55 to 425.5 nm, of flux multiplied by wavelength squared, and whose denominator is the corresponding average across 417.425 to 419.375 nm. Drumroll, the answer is 0.83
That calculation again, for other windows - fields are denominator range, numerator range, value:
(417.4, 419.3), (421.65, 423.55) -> 0.44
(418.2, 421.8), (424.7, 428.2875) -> 0.90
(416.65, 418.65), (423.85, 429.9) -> 0.84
